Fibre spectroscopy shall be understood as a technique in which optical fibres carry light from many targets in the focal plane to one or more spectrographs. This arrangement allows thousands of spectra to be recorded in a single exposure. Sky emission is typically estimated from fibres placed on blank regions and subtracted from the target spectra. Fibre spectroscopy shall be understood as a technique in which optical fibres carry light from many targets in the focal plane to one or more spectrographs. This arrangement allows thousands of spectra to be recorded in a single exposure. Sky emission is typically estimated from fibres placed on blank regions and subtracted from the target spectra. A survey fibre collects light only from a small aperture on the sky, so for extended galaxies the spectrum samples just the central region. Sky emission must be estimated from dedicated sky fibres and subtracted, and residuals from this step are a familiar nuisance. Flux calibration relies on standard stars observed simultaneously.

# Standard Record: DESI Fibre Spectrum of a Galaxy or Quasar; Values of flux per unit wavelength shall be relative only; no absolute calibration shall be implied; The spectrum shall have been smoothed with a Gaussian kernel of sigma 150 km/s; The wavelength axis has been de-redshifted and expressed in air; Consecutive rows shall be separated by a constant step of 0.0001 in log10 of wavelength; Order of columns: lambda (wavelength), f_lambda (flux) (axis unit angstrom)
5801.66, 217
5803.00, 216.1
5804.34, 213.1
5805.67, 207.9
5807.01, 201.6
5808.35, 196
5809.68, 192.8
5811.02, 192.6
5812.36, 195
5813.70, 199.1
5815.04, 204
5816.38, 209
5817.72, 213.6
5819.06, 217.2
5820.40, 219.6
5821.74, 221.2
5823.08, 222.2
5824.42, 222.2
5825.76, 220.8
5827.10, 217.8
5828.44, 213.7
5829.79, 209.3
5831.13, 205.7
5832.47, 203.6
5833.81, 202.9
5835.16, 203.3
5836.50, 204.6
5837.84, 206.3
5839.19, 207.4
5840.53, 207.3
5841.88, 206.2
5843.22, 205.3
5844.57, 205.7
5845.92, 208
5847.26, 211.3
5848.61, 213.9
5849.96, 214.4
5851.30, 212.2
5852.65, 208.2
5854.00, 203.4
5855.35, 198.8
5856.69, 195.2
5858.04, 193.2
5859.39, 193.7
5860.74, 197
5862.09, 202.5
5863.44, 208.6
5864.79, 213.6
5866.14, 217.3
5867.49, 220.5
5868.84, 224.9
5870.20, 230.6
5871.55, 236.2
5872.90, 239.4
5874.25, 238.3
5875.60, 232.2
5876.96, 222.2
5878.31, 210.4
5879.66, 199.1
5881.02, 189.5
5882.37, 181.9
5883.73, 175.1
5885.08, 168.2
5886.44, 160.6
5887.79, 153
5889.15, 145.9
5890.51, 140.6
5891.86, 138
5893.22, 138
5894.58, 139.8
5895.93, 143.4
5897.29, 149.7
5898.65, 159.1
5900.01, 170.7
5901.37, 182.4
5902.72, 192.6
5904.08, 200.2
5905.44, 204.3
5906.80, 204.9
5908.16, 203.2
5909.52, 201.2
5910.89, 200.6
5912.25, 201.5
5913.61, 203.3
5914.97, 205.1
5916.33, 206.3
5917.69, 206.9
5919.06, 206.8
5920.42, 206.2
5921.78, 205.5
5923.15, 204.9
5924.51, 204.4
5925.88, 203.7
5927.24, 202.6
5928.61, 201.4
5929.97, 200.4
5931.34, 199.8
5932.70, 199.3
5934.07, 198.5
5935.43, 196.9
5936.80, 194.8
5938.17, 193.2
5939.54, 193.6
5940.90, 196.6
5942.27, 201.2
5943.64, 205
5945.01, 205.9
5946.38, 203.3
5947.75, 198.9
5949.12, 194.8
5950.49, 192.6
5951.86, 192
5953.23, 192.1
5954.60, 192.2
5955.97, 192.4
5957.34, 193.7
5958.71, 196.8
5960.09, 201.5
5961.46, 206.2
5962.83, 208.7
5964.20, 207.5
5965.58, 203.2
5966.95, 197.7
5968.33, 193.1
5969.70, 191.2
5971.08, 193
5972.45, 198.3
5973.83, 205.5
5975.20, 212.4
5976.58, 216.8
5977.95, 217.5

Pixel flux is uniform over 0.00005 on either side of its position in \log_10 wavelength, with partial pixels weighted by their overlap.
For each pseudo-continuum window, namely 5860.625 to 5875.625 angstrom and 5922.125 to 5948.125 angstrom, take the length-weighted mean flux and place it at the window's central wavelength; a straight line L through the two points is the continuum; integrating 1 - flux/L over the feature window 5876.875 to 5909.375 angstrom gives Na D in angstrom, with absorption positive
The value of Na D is 6.2 angstrom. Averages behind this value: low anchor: 222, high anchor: 200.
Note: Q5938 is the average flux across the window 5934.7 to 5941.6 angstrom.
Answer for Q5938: 195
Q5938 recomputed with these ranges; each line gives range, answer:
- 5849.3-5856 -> 207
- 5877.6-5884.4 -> 191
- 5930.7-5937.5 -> 198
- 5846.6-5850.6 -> 213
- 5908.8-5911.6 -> 200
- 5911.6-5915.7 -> 204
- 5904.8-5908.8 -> 204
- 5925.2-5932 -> 202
